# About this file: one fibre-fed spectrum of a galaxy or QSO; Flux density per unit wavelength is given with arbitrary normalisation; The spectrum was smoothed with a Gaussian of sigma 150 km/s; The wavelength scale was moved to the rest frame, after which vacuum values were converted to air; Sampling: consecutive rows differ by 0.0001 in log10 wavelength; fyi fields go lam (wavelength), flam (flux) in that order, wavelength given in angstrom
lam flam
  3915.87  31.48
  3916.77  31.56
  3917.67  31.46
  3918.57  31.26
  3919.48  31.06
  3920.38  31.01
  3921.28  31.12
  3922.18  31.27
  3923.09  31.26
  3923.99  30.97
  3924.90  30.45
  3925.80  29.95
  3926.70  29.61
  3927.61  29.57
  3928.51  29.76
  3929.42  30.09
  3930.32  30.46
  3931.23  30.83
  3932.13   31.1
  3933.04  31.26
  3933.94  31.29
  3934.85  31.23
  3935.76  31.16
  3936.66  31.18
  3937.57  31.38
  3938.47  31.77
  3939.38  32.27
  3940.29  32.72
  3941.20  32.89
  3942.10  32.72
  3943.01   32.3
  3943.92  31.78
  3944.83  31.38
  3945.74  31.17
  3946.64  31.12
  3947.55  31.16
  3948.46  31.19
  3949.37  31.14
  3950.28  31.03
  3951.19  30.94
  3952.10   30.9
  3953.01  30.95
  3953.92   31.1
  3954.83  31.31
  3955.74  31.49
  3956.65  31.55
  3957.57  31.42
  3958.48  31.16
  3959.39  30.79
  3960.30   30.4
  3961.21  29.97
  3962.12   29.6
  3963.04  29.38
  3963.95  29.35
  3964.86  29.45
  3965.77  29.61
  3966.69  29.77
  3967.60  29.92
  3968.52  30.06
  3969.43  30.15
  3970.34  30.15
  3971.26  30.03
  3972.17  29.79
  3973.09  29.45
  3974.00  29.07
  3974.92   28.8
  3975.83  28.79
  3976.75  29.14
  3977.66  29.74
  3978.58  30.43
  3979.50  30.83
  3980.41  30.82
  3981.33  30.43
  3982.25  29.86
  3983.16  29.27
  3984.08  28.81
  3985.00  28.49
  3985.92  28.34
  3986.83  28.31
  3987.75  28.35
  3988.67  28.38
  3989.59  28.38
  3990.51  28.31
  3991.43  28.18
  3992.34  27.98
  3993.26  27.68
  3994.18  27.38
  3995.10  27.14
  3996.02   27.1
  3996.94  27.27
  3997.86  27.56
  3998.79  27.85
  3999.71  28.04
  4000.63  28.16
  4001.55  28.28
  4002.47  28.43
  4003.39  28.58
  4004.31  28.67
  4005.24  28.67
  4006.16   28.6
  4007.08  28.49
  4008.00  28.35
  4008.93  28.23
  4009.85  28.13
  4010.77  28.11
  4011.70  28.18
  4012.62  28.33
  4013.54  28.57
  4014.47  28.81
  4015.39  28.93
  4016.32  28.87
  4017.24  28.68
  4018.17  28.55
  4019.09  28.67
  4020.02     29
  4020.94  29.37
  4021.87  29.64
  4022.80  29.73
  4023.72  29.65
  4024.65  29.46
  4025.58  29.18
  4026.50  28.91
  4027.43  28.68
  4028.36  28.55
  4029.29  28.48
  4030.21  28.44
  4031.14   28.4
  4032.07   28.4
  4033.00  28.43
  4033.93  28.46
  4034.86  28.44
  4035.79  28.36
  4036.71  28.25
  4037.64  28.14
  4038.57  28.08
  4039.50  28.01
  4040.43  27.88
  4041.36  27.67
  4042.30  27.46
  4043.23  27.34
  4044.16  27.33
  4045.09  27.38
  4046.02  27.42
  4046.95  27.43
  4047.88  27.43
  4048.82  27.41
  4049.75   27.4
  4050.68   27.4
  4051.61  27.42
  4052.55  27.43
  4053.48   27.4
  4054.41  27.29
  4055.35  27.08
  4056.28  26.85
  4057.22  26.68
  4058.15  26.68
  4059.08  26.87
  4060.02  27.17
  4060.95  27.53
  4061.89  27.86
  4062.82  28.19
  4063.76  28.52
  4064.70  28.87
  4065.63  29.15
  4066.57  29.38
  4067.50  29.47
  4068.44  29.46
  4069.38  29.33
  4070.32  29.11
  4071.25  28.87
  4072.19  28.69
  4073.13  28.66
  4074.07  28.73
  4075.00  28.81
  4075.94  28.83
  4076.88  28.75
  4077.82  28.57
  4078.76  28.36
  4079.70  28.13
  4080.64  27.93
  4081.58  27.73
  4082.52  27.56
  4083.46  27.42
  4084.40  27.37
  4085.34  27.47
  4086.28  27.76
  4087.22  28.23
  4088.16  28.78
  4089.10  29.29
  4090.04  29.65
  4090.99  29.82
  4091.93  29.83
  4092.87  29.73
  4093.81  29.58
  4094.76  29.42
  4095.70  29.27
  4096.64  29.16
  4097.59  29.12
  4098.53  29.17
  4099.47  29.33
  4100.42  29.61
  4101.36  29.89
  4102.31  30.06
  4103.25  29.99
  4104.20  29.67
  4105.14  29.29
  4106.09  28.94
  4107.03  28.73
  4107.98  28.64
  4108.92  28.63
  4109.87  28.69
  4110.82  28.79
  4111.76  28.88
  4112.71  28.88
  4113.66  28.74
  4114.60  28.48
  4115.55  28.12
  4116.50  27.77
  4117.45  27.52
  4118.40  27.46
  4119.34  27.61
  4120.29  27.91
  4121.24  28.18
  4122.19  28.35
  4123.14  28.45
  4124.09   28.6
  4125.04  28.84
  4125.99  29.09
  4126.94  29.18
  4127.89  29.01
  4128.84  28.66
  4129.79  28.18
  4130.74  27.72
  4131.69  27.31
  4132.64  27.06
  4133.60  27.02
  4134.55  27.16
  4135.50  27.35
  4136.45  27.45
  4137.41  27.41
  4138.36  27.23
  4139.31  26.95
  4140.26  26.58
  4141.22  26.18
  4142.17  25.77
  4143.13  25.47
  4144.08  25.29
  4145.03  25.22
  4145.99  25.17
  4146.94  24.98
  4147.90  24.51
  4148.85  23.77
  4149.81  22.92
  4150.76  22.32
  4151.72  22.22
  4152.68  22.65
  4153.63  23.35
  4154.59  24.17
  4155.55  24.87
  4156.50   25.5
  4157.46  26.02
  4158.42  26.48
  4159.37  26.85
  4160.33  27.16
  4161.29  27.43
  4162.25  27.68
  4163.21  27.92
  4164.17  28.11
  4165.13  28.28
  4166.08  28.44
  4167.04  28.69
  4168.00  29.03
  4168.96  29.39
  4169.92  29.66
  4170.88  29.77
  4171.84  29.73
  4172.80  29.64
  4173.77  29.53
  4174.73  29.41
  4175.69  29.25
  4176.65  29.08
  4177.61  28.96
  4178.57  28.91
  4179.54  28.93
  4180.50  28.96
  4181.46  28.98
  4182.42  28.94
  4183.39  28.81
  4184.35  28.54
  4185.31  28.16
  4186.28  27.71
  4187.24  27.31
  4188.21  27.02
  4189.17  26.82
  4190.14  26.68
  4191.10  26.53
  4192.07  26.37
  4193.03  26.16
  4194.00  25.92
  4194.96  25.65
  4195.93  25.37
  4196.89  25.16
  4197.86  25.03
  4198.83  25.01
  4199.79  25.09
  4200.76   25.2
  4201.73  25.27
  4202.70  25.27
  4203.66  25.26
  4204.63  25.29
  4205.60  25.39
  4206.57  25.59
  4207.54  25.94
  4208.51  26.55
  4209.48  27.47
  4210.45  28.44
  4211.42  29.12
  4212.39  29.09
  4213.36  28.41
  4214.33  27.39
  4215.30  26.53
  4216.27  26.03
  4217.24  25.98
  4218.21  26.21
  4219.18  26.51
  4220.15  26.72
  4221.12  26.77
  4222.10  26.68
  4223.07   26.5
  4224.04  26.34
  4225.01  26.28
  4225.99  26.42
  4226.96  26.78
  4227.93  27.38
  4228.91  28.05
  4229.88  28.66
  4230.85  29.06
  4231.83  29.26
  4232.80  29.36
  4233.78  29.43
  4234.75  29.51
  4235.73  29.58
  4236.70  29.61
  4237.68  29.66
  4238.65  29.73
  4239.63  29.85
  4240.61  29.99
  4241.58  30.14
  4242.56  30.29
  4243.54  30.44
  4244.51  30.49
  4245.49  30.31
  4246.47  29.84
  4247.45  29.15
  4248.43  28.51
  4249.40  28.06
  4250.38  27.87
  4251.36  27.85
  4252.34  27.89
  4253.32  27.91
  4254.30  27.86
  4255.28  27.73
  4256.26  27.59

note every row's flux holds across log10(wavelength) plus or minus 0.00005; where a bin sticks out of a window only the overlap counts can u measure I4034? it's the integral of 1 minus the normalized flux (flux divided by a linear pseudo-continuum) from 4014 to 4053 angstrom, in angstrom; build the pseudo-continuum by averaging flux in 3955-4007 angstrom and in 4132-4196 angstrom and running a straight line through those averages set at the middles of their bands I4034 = 0.3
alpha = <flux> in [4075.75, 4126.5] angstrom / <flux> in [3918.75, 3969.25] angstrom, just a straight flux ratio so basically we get 0.93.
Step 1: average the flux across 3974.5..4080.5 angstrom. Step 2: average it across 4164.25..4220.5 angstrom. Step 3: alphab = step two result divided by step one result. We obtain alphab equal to 0.97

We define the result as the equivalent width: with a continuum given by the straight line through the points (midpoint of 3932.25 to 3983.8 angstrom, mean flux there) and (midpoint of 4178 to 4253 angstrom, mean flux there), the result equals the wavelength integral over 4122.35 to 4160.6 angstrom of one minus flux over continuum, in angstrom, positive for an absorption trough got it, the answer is 3.0 angstrom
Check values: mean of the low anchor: 30.7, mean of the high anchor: 27.6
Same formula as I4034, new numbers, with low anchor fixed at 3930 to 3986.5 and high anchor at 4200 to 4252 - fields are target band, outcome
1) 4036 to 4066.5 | 2.1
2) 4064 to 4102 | 0.6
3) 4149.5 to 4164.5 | 1.7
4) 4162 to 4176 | -0.3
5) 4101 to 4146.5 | 1.5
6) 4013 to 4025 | 0.4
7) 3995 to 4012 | 1.1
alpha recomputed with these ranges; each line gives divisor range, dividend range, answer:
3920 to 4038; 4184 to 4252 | 0.93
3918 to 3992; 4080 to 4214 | 0.91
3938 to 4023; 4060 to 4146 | 0.96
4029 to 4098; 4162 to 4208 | 0.97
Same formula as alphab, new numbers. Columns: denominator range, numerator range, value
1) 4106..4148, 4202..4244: 1.00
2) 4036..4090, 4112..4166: 0.96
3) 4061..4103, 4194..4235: 0.93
